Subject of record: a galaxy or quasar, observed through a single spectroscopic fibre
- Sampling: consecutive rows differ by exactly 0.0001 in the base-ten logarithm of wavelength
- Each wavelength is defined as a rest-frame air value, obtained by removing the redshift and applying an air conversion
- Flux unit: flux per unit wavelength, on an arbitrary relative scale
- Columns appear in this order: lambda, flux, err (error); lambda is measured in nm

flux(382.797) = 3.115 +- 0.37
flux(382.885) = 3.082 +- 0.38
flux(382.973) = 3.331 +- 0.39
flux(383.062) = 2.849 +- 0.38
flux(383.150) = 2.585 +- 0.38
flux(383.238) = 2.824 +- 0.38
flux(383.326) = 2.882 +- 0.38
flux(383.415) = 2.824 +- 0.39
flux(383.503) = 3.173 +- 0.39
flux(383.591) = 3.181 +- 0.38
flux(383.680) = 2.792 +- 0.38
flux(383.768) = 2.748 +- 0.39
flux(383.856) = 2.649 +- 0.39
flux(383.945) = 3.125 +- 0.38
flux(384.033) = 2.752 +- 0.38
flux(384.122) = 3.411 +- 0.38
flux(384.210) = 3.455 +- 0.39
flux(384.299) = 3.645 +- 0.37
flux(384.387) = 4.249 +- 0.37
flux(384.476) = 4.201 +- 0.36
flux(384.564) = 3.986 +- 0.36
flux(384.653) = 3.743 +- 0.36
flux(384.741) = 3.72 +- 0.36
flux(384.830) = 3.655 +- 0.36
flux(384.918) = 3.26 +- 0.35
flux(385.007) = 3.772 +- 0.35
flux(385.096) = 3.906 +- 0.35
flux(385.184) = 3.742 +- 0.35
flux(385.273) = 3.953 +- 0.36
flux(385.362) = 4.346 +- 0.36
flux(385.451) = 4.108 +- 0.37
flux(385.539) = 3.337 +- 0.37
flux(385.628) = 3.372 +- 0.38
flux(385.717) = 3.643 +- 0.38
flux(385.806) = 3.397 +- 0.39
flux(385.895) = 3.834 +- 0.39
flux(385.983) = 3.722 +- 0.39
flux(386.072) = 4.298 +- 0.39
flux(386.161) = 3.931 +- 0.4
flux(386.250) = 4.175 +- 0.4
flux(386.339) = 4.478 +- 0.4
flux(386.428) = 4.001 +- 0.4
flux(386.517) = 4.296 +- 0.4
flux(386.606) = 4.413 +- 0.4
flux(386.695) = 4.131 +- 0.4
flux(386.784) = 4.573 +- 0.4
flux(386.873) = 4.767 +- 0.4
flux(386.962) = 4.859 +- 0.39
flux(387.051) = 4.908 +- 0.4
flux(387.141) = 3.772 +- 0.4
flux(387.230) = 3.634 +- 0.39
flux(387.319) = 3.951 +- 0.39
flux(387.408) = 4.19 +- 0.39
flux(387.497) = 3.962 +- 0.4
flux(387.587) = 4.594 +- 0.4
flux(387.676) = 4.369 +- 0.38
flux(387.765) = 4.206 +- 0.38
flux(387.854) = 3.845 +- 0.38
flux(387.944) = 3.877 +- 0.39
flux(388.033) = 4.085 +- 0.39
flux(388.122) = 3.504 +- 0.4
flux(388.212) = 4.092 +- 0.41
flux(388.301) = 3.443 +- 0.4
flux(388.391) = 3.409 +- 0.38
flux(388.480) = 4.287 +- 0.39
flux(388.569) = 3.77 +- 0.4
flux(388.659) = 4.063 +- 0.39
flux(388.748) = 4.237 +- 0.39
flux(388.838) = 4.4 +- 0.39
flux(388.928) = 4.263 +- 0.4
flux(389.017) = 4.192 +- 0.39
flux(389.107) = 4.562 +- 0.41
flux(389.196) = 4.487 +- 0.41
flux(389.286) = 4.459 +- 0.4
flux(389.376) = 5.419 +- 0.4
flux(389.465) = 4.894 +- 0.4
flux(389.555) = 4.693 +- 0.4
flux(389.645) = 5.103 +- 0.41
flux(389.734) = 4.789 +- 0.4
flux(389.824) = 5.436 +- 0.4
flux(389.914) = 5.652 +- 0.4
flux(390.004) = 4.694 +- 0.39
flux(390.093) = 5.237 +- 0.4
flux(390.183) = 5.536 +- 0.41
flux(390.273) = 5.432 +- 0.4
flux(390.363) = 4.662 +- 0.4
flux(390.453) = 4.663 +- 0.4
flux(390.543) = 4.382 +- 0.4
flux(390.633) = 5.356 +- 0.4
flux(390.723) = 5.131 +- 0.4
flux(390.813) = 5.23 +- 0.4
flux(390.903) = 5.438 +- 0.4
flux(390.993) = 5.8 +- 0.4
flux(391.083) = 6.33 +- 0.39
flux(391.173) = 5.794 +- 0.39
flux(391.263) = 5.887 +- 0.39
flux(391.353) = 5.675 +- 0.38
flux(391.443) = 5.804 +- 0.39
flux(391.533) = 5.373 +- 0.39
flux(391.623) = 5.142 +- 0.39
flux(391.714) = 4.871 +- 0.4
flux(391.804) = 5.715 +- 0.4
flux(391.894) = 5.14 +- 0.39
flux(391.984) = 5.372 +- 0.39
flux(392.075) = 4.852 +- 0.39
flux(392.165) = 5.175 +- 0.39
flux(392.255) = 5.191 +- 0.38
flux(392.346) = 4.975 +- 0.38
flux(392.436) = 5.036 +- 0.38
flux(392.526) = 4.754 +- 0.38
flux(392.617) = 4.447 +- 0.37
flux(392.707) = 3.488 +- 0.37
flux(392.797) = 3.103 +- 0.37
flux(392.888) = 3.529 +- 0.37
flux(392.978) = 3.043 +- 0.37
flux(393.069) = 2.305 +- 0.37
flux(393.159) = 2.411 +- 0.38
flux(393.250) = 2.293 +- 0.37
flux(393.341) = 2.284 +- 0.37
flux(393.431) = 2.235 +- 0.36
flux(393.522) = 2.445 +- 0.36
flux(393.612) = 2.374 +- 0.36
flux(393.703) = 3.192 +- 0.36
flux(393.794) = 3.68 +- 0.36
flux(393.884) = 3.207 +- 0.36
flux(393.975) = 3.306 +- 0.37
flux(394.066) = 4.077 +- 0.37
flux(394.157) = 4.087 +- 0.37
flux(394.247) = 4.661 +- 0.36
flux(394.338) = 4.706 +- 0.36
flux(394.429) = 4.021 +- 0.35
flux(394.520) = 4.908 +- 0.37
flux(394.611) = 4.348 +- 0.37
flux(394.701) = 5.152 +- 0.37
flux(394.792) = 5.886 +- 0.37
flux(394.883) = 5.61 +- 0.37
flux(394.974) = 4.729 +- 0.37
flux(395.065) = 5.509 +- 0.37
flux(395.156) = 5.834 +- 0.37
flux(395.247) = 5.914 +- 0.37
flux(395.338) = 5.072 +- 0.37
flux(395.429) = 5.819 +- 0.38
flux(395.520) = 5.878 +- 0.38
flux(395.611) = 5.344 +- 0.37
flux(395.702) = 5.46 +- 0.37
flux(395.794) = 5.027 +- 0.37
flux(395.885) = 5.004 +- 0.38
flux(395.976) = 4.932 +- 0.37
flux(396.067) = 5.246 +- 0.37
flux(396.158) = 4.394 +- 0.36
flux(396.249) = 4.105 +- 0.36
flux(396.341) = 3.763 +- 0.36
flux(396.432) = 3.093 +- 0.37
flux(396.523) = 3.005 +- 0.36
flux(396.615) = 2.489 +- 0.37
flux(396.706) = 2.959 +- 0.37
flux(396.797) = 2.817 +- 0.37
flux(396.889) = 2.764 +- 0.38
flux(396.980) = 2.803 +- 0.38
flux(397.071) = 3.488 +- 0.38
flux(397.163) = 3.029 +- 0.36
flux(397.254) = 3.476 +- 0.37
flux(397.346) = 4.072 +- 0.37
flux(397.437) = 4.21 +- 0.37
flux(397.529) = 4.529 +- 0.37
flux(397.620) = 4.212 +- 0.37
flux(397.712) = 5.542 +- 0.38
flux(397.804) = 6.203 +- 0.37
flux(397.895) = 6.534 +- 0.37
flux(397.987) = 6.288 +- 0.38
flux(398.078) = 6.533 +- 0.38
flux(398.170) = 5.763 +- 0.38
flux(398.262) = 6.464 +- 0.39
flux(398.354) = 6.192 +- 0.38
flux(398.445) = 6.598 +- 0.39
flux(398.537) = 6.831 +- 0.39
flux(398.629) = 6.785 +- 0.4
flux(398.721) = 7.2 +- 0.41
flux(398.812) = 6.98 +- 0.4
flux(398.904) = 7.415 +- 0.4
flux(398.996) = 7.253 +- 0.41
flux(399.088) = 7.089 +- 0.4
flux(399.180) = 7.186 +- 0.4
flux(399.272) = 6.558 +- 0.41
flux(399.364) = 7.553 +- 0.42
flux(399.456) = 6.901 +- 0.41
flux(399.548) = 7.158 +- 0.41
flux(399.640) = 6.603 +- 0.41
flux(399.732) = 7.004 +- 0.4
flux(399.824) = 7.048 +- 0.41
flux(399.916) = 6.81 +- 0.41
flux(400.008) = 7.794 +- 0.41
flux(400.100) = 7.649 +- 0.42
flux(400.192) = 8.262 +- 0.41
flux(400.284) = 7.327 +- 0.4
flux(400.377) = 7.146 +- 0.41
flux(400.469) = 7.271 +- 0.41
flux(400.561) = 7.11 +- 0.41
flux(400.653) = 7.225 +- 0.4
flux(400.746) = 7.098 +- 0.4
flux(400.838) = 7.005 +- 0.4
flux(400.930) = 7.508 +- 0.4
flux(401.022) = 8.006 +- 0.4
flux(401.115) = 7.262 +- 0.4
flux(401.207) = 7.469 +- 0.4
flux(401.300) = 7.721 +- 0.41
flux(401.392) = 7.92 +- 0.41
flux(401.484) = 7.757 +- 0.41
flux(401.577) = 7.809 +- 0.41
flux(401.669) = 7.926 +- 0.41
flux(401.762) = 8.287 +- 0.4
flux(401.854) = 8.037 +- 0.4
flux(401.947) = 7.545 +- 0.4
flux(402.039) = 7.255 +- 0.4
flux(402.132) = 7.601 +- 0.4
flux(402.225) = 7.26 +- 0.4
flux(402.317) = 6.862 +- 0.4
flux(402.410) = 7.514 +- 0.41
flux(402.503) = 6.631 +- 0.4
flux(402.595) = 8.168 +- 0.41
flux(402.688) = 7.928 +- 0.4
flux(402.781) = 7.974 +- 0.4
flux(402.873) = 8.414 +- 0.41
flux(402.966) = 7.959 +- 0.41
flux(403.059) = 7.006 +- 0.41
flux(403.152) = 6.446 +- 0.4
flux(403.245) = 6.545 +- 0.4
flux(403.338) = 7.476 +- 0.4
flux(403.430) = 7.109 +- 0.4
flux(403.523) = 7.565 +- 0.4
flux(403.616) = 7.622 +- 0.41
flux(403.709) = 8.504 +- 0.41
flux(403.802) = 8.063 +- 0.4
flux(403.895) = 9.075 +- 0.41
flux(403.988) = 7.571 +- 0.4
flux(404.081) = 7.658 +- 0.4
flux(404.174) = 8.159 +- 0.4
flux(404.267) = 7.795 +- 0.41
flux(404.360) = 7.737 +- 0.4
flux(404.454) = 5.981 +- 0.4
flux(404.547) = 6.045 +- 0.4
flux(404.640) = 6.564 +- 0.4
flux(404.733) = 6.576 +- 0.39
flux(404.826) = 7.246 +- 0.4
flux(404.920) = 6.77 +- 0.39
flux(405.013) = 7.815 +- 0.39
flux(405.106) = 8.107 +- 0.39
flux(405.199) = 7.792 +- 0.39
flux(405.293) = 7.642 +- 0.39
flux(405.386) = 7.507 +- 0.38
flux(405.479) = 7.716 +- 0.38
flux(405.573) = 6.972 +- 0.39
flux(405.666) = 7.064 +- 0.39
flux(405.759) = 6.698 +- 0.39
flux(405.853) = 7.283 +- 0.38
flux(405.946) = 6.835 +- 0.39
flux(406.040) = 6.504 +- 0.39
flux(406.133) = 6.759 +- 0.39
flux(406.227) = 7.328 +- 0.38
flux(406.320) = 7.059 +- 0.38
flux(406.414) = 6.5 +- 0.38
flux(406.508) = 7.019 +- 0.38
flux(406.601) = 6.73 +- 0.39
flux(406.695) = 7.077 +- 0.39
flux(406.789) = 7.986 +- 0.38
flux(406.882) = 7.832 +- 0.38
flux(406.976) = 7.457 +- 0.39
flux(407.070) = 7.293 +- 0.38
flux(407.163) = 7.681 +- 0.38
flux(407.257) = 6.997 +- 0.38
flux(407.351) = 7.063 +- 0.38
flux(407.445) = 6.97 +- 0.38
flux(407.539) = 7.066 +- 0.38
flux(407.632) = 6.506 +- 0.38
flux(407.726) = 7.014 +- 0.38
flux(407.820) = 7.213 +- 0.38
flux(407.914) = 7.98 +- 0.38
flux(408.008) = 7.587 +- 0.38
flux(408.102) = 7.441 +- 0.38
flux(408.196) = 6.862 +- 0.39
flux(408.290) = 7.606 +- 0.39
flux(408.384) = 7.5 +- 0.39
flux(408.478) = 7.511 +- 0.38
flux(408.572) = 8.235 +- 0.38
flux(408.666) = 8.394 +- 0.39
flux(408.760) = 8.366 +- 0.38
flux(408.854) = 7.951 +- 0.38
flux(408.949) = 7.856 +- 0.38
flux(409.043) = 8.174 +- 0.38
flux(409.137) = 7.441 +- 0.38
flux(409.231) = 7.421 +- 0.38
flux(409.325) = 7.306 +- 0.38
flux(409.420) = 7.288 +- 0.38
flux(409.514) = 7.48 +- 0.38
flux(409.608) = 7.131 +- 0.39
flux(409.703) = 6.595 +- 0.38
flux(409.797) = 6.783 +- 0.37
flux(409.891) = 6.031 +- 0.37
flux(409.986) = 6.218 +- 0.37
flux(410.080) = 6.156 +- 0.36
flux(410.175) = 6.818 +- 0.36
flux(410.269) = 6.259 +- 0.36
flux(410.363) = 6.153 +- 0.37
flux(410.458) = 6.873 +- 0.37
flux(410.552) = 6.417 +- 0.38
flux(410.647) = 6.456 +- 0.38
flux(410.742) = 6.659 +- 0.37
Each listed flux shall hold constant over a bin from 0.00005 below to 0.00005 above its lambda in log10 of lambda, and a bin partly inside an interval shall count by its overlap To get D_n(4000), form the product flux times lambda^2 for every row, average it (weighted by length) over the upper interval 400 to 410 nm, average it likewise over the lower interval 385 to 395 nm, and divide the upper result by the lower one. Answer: 1.8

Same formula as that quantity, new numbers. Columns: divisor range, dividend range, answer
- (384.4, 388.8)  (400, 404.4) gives 2.06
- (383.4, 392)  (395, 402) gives 1.48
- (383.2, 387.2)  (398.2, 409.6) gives 2.16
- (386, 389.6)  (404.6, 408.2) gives 1.87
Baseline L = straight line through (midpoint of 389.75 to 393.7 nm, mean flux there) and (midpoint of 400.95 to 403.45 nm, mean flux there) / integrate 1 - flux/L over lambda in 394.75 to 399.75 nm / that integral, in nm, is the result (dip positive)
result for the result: 0.66 nm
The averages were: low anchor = 4.58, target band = 5.36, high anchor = 7.56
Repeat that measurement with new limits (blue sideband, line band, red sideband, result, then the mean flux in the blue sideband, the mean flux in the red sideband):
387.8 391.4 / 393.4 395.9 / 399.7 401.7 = 0.60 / 4.76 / 7.46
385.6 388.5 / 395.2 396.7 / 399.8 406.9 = 0.32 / 4.06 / 7.41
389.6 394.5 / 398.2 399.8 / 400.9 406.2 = -0.16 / 4.49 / 7.45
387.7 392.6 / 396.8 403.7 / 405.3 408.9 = -0.46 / 4.85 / 7.31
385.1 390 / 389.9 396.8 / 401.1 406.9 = 0.98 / 4.22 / 7.41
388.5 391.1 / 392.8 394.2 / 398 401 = 0.67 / 4.89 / 7.04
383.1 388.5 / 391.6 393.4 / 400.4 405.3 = 0.37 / 3.77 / 7.5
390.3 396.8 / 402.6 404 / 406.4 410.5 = -0.32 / 4.5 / 7.23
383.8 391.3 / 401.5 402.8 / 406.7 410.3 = -0.25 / 4.3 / 7.3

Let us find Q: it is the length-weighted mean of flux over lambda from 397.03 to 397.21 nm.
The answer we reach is 3.25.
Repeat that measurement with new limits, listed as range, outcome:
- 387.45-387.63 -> 4.26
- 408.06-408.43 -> 7.35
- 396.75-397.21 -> 2.98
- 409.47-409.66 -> 7.27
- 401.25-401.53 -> 7.8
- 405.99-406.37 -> 6.9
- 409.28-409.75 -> 7.15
